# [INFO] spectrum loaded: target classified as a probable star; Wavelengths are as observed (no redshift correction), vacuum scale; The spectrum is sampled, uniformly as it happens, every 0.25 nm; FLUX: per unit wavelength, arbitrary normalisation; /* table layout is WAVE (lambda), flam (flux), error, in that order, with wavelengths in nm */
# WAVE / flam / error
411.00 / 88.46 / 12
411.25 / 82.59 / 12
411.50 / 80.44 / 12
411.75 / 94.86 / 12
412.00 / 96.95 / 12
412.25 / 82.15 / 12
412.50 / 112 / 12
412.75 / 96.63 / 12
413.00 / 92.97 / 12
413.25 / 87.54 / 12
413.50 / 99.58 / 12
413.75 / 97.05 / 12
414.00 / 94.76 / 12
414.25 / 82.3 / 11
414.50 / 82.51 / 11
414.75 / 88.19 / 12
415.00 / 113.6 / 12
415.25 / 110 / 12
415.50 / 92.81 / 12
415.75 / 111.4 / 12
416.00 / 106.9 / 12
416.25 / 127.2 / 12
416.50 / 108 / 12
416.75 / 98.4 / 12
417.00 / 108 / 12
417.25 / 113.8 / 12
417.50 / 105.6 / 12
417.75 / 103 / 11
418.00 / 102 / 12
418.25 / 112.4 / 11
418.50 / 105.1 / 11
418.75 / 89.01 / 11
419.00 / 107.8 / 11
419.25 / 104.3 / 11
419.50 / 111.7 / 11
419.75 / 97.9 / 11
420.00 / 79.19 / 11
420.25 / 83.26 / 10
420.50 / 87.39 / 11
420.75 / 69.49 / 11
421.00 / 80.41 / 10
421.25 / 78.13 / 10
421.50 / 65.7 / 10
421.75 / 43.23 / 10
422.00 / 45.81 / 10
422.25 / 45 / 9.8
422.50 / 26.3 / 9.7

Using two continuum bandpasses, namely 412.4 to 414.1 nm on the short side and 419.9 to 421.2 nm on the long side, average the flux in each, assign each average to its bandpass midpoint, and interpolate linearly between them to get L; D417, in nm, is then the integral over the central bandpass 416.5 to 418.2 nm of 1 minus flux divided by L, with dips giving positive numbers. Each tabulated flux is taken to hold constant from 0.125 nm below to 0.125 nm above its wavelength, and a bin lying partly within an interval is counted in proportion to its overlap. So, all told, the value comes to -0.36 nm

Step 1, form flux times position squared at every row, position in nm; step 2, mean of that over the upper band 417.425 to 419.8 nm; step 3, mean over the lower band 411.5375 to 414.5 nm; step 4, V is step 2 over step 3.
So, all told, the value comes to 1.14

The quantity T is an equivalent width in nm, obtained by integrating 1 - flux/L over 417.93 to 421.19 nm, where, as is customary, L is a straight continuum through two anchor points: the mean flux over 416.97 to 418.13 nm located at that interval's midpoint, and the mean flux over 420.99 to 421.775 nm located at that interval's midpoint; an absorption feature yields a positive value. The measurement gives -0.30 nm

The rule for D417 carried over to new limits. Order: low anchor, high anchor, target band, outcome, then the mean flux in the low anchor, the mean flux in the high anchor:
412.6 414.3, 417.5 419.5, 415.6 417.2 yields -0.16 nm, 93.7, 104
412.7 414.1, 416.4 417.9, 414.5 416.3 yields -0.07 nm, 94.7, 106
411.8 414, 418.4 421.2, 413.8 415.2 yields 0.02 nm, 95.5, 91.8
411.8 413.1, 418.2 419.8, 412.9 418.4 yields -0.10 nm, 96.1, 104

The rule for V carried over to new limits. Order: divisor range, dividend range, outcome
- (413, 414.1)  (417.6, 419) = 1.11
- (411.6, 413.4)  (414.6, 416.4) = 1.15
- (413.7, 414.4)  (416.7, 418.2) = 1.19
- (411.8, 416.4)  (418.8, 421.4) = 0.94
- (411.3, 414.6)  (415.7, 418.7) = 1.20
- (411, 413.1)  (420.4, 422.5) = 0.70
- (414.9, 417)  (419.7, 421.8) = 0.72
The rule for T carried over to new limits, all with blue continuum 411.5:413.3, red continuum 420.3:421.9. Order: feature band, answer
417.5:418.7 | -0.39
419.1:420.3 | -0.35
